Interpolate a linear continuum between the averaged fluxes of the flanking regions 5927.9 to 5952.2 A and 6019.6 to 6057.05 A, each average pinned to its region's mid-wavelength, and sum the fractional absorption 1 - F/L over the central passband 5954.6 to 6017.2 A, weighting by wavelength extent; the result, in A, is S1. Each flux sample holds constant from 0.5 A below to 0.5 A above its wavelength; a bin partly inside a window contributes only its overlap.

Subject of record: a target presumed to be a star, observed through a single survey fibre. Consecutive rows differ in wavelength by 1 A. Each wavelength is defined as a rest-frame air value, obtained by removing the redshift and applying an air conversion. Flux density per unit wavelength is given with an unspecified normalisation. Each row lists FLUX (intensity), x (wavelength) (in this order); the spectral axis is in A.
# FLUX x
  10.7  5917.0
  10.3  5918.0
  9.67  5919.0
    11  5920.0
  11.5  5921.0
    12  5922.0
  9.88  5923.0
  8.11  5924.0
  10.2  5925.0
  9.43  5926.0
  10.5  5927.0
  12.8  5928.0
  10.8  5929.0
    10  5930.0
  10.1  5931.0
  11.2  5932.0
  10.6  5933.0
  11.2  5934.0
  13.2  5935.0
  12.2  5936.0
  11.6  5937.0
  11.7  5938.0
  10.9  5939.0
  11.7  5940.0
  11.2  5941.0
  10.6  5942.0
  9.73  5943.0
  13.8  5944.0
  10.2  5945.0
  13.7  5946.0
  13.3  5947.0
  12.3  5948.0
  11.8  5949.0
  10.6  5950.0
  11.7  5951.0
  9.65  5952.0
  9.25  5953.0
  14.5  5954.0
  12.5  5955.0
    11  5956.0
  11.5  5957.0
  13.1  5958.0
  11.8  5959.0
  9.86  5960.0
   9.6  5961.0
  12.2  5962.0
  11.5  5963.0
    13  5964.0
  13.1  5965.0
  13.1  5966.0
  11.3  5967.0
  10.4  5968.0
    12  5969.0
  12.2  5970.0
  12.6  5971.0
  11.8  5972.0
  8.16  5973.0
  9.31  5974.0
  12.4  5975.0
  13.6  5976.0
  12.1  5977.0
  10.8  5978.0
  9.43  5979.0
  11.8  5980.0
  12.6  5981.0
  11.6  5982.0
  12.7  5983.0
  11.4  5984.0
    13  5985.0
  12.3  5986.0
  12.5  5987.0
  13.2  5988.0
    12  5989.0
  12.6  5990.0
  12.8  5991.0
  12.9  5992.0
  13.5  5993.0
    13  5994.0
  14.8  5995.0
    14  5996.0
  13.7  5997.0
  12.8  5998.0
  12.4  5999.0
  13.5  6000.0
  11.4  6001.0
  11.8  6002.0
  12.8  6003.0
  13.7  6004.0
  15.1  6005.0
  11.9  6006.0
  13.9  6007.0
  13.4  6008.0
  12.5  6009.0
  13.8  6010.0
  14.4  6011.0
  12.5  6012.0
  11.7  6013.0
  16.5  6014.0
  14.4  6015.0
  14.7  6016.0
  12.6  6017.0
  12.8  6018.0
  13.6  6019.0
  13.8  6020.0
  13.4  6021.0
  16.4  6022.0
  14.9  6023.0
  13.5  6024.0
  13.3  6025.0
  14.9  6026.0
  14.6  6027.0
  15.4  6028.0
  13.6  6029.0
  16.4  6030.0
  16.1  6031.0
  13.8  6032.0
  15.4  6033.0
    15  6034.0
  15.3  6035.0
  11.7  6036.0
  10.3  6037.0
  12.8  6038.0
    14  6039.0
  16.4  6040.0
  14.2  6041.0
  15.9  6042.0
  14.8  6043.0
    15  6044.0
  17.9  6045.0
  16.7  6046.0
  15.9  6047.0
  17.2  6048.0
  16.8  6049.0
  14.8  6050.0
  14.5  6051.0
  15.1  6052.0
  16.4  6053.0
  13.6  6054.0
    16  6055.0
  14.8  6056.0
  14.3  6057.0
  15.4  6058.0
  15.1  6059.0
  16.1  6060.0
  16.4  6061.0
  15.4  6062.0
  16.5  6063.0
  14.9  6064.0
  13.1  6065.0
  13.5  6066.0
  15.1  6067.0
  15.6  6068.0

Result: 2.9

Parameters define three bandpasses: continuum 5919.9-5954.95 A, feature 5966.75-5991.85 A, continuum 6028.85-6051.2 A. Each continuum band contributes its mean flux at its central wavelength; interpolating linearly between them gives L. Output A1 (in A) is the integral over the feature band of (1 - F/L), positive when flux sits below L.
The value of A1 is 1.9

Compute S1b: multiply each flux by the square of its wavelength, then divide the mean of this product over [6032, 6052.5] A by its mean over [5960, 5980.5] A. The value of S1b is 1.3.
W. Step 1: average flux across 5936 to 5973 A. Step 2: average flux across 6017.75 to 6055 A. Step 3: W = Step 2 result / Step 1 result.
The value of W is 1.27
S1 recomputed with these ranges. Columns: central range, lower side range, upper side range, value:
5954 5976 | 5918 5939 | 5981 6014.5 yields 0.63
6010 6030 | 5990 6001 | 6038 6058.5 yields 0.19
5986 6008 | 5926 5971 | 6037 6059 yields 0.49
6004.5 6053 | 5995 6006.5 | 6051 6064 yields -0.86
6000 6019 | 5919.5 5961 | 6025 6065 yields 0.61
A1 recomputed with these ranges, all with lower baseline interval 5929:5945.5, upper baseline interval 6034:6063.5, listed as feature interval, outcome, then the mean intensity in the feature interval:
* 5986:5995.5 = 0.1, 13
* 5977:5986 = 0.7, 11.7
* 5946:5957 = 0.0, 11.7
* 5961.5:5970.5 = 0.1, 12.1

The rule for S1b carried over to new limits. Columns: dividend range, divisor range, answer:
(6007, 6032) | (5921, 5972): 1.27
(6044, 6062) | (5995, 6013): 1.21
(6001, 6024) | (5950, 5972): 1.19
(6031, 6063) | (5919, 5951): 1.40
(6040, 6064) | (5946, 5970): 1.37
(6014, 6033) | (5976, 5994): 1.19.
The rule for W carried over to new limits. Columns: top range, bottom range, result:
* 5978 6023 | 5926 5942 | 1.16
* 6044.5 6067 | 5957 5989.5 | 1.31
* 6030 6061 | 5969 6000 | 1.23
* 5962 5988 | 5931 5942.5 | 1.04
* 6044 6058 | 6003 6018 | 1.15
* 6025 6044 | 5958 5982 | 1.25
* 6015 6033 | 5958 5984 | 1.24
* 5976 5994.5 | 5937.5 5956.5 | 1.06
